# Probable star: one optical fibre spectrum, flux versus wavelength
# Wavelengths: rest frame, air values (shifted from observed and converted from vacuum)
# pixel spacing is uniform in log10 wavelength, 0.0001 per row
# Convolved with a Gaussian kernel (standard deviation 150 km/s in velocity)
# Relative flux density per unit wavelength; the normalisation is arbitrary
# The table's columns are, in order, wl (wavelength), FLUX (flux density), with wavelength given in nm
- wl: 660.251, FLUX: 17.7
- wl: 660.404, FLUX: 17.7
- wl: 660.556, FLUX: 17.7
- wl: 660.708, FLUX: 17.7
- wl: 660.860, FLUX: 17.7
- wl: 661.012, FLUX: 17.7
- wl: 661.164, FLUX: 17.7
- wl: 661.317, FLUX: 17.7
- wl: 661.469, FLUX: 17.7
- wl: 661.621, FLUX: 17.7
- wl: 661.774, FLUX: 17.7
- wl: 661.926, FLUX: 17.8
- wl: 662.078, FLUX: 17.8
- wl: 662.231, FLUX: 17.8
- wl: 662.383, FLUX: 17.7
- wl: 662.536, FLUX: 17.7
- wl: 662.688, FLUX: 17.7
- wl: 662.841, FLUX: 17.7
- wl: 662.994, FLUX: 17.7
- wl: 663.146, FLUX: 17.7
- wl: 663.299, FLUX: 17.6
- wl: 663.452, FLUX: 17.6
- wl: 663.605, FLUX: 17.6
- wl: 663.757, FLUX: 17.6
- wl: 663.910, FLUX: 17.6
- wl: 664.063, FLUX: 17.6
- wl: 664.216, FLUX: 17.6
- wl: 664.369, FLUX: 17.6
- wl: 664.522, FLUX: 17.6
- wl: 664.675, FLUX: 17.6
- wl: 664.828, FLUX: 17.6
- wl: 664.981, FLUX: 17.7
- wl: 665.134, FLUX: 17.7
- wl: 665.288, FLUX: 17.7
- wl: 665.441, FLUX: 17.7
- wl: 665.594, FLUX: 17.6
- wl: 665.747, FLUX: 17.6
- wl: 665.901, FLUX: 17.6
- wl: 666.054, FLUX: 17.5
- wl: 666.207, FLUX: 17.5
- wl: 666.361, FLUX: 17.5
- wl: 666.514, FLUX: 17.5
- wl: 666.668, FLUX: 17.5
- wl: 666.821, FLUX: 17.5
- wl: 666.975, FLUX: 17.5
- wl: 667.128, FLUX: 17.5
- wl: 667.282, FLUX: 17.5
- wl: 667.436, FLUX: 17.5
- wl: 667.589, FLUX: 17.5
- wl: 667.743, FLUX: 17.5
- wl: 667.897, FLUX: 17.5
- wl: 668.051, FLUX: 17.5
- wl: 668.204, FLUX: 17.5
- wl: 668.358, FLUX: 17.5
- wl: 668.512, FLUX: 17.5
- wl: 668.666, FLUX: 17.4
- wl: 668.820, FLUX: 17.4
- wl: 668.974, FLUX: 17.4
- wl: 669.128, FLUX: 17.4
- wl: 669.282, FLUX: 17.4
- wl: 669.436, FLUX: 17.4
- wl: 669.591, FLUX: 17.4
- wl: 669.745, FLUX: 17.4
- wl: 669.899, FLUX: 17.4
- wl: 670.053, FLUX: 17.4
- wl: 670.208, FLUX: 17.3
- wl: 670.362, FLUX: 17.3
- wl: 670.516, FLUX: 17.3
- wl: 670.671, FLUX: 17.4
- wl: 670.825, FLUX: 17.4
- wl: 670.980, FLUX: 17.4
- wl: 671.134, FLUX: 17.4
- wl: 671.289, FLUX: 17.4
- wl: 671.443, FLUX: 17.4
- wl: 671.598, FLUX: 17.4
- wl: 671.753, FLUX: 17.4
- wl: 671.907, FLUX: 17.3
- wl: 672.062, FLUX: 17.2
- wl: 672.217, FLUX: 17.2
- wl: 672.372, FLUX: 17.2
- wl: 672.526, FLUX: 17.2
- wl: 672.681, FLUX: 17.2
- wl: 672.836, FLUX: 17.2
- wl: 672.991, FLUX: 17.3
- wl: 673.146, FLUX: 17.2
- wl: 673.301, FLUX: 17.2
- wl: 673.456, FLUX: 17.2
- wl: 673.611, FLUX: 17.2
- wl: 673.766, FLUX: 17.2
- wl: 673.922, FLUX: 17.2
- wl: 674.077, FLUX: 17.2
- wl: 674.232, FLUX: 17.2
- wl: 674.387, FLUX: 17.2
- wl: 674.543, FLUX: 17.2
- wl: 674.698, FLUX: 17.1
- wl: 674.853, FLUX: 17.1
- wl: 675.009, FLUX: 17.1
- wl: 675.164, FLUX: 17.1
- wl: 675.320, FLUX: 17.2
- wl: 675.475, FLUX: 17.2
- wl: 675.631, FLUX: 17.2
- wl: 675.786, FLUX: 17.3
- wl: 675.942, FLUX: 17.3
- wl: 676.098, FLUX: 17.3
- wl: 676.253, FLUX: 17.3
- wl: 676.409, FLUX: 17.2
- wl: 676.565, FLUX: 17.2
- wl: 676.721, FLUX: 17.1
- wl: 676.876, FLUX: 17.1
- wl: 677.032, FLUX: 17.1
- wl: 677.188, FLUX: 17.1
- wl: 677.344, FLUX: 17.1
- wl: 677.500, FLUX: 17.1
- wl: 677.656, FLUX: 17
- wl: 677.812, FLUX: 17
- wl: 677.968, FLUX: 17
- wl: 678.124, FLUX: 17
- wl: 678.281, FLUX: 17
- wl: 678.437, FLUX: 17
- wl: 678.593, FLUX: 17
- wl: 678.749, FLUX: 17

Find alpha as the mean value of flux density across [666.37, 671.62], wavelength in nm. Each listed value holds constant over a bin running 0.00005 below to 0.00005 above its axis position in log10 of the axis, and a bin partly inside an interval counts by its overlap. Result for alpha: 17.4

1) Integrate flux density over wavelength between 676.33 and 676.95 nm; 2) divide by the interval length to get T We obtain 17.2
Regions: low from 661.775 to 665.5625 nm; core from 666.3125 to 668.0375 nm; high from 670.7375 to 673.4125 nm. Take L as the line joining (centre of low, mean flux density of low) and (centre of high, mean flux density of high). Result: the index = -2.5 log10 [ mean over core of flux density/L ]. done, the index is 0.001 mag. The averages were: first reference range 17.7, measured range 17.5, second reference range 17.3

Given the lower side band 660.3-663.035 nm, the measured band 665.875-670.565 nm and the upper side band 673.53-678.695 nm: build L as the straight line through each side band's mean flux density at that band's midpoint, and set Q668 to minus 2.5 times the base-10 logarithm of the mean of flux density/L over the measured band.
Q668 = 0.000 mag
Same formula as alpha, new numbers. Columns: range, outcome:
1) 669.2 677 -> 17.3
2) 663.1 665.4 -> 17.6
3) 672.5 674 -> 17.2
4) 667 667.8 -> 17.5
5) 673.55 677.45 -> 17.2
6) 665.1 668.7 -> 17.5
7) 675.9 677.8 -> 17.2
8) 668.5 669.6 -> 17.4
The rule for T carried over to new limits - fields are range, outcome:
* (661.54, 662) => 17.7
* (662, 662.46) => 17.8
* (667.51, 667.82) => 17.5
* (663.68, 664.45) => 17.6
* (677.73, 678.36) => 17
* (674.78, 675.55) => 17.1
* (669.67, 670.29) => 17.4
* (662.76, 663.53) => 17.6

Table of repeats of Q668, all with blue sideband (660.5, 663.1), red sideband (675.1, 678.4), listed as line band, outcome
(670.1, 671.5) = 0.00 mag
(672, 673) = 0.01 mag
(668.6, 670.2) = 0.00 mag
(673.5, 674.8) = 0.00 mag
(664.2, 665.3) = 0.00 mag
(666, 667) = 0.00 mag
